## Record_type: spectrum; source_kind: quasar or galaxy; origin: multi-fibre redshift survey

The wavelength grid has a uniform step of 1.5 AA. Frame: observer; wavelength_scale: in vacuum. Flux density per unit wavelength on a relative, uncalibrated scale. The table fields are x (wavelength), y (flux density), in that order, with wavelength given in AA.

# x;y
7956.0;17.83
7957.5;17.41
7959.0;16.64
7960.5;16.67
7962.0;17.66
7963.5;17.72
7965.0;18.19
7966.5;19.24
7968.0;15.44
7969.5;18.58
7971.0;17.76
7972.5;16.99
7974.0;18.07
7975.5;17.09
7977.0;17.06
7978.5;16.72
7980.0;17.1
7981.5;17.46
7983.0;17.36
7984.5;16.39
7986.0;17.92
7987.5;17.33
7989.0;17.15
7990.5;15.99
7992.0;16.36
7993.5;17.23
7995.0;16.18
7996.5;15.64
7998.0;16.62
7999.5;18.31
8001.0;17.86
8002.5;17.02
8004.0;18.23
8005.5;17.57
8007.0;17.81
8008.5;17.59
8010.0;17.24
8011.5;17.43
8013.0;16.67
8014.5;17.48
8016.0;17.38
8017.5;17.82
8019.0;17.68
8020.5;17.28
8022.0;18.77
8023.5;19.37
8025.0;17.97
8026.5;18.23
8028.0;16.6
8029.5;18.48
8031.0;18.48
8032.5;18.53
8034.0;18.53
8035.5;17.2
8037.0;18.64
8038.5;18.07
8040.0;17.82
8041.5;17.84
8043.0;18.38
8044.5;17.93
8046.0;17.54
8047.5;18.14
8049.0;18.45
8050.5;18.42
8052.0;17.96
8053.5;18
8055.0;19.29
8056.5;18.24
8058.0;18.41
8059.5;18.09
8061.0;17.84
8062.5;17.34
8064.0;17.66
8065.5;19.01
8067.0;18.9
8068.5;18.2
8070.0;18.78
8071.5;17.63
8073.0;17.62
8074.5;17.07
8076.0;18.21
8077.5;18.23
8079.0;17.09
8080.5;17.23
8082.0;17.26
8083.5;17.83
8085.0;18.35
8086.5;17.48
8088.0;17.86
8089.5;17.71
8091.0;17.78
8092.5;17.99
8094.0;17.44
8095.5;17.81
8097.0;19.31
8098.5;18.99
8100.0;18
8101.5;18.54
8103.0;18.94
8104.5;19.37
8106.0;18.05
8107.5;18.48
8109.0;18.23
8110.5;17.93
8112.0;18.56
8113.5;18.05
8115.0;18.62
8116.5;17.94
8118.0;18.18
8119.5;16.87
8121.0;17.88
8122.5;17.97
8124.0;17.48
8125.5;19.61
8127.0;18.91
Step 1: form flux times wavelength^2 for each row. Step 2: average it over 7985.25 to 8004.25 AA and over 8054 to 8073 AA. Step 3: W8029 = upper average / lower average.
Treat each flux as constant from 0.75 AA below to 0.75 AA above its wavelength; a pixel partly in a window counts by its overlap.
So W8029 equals 1.1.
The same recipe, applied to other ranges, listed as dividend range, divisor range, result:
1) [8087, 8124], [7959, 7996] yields 1.09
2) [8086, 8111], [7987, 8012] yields 1.09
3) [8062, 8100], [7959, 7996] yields 1.07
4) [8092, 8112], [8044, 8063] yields 1.03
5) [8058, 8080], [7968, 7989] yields 1.06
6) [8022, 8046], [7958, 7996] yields 1.07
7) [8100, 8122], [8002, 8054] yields 1.04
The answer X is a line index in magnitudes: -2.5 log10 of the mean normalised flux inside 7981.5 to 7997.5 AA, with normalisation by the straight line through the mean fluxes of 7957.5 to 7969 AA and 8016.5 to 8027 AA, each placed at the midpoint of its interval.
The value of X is 0.06 mag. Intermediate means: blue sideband 17.4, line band 16.8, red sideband 18.1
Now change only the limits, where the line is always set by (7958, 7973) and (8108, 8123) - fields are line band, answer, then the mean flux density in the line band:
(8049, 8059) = -0.03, 18.4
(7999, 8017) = 0.01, 17.5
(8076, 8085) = 0.02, 17.7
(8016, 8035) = -0.02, 18.1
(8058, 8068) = -0.02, 18.2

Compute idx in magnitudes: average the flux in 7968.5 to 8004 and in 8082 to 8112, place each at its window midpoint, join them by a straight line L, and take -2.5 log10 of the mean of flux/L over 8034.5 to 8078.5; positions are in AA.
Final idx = -0.02 mag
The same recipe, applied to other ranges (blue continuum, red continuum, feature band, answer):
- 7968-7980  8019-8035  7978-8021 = 0.03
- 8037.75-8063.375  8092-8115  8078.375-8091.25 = 0.04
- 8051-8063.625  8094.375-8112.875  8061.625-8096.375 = 0.03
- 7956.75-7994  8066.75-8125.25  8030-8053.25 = -0.03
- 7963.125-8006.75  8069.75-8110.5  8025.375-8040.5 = -0.03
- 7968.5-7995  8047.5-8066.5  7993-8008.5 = 0.01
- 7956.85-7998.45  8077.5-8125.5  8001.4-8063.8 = -0.02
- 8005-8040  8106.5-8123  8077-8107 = 0.00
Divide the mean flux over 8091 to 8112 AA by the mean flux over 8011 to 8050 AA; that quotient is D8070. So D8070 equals 1.02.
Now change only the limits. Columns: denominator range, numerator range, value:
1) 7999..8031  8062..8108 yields 1.02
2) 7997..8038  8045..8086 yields 1.01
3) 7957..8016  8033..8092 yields 1.04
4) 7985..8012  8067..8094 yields 1.04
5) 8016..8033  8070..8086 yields 0.98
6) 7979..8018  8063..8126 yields 1.05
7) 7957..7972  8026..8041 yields 1.03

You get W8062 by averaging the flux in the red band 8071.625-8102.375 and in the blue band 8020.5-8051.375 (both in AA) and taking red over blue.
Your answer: 0.99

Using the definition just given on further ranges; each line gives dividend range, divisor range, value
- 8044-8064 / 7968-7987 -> 1.05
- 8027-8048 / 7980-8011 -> 1.05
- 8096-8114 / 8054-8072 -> 1.01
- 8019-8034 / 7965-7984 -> 1.04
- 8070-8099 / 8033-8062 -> 0.98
